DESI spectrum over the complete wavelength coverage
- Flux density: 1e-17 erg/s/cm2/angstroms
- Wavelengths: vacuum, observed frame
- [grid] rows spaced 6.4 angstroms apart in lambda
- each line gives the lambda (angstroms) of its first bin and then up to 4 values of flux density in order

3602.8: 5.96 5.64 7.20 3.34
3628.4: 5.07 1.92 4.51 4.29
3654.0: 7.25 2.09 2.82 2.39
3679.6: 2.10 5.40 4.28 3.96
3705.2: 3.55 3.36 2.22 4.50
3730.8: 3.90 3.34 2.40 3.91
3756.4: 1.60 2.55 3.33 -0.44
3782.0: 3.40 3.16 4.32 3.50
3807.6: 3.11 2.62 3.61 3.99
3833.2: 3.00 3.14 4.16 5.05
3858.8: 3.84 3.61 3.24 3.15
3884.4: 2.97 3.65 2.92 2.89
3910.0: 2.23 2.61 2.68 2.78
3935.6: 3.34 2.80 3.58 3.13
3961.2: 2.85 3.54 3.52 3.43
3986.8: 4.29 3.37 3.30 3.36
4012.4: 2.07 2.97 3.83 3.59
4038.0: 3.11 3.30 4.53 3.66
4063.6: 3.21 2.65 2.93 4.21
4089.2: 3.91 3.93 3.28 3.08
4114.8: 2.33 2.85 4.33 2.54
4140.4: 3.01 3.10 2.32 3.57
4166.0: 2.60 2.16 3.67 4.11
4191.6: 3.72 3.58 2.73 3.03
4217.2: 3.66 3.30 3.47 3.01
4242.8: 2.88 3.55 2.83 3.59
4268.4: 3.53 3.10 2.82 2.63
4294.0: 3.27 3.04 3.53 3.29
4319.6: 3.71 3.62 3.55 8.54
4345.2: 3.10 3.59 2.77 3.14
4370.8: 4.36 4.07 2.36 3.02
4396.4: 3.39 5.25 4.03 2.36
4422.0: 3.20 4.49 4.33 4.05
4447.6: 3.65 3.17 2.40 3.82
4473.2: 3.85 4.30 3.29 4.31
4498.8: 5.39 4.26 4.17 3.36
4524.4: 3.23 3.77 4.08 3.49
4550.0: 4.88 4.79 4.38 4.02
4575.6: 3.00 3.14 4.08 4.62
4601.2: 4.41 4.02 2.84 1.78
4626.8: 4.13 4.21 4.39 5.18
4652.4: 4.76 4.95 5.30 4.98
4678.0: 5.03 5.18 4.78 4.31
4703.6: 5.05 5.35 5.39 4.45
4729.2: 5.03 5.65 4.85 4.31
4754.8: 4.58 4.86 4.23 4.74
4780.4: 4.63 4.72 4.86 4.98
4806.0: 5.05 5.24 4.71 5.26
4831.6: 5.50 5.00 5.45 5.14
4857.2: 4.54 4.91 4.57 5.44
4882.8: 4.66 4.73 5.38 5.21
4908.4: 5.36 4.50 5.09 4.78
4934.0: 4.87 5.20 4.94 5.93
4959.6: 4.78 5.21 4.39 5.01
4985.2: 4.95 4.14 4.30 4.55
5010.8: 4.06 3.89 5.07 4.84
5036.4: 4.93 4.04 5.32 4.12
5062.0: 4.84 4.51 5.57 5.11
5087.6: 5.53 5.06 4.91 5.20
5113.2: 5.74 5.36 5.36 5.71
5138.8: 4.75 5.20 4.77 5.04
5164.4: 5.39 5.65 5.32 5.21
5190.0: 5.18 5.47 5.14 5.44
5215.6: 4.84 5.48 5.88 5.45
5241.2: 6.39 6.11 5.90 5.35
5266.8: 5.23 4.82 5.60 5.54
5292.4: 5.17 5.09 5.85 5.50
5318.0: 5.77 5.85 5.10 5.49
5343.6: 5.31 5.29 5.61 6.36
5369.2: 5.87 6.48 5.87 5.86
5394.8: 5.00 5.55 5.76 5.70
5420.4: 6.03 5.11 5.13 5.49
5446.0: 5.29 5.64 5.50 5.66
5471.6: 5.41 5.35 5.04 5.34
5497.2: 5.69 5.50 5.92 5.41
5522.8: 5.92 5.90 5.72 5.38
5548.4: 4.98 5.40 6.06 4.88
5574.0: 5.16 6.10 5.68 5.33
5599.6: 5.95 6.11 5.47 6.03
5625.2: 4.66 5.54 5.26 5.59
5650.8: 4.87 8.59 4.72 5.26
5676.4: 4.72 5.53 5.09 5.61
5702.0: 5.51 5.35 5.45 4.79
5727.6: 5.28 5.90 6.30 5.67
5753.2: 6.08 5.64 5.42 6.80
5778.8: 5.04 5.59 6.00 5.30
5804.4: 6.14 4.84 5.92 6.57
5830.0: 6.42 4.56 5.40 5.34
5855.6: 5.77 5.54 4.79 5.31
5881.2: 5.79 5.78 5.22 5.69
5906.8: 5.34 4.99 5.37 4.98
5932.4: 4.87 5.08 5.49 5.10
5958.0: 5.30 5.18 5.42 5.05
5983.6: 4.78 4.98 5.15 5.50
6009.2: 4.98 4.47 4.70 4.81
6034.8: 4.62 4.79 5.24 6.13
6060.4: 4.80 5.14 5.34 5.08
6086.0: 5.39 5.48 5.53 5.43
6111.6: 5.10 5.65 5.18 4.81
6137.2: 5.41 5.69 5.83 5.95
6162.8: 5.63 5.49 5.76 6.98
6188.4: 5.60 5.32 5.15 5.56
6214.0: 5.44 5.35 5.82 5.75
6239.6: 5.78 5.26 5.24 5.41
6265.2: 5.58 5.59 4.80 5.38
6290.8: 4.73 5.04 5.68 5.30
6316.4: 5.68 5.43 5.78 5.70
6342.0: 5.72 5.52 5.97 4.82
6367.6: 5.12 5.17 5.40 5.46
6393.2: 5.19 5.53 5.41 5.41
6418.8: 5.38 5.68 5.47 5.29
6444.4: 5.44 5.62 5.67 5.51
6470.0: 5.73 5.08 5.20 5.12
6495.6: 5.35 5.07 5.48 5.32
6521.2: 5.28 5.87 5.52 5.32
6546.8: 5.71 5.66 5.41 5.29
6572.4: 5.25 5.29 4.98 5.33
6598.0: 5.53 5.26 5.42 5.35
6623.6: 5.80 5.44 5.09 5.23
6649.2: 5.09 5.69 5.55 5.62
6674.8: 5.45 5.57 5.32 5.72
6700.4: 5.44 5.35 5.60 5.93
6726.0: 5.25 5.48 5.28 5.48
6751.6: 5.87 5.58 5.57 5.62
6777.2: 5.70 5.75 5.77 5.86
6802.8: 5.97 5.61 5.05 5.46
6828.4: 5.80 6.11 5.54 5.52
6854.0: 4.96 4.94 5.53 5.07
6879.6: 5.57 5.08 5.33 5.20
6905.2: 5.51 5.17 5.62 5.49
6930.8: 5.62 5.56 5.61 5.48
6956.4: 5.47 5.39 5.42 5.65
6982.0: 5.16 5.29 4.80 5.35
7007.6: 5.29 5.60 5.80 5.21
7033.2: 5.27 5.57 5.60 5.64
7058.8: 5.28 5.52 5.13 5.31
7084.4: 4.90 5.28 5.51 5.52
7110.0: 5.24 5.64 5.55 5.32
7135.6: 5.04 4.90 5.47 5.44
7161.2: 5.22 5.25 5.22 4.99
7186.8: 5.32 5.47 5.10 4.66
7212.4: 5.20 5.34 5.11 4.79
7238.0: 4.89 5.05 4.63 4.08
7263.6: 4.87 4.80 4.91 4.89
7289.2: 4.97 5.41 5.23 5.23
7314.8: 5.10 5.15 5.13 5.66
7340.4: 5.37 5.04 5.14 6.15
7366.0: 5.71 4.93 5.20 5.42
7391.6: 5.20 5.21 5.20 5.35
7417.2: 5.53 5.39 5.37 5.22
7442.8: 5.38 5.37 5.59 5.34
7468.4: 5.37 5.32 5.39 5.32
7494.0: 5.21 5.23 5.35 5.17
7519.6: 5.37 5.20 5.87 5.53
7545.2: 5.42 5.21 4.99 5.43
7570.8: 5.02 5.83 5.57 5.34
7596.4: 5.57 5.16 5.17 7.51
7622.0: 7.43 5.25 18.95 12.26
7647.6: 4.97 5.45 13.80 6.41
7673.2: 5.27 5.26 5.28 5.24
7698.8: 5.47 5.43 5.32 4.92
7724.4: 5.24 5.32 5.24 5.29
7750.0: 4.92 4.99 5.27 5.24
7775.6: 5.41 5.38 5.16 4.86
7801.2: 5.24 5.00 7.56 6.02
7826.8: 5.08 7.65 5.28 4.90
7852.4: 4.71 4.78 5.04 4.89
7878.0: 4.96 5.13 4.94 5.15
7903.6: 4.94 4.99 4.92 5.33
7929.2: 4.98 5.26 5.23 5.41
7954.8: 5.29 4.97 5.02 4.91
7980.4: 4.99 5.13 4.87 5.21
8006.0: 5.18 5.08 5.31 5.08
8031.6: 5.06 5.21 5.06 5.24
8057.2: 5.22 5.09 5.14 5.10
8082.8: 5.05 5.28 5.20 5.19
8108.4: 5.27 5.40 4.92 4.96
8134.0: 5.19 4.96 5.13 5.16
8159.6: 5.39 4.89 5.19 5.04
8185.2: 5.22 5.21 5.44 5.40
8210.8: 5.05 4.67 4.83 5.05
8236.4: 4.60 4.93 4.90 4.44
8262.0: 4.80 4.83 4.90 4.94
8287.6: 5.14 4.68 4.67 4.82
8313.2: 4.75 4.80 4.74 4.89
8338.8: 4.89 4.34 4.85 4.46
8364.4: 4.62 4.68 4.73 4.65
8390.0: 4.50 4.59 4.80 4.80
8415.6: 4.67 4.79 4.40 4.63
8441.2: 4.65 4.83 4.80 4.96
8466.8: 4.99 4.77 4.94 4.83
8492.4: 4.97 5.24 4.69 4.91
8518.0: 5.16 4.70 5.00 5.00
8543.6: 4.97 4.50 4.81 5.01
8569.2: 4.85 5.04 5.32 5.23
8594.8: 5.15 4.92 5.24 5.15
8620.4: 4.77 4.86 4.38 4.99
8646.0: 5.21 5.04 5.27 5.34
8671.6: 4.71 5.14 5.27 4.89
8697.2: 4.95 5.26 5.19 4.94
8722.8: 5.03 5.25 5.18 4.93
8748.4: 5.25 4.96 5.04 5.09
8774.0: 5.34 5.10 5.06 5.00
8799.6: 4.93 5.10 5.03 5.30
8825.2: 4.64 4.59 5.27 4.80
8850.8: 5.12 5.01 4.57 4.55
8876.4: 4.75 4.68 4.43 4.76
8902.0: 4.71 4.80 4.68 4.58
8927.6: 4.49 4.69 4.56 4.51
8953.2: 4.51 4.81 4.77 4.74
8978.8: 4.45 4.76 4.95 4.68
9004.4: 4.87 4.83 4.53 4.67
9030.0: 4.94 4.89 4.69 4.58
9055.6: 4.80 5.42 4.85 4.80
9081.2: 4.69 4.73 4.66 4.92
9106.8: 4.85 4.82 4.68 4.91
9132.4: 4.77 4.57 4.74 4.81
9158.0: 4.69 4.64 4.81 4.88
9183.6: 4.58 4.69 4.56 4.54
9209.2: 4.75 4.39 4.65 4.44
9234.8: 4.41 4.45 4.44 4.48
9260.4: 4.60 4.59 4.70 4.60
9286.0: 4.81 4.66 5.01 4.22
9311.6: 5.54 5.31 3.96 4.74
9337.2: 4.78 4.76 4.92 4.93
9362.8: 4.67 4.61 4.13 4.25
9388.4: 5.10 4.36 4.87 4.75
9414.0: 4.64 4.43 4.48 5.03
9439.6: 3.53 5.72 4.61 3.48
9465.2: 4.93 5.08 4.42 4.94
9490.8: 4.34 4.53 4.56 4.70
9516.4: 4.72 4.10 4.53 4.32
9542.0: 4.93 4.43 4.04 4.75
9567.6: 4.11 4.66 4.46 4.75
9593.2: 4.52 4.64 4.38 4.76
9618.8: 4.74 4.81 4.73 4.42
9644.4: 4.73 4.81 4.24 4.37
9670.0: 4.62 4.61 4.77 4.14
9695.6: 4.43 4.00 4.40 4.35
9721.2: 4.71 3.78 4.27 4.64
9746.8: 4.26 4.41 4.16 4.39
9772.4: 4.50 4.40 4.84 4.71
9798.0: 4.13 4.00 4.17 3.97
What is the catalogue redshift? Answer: 0.163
